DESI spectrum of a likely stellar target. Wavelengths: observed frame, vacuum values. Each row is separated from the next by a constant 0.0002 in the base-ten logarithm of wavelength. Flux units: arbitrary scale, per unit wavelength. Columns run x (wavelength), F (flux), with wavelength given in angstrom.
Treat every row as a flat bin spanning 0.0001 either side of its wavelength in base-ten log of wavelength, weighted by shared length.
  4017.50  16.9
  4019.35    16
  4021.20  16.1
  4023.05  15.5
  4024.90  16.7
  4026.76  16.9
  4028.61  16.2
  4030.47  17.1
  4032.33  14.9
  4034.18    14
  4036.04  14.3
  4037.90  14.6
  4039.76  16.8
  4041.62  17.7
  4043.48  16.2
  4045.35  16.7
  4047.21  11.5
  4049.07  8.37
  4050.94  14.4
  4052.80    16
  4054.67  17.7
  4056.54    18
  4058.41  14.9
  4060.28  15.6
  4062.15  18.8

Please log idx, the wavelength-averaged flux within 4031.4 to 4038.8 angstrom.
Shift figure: 14.5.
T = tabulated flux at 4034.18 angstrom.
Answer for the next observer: 14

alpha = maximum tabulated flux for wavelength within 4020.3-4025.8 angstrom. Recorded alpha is 16.7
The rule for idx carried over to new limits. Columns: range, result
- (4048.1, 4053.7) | 12.9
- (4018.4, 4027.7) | 16.3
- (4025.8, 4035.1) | 15.8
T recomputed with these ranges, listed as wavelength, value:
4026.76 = 16.9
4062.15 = 18.8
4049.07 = 8.37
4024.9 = 16.7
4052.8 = 16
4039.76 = 16.8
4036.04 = 14.3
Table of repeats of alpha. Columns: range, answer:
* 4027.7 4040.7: 17.1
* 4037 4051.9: 17.7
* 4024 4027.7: 16.9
